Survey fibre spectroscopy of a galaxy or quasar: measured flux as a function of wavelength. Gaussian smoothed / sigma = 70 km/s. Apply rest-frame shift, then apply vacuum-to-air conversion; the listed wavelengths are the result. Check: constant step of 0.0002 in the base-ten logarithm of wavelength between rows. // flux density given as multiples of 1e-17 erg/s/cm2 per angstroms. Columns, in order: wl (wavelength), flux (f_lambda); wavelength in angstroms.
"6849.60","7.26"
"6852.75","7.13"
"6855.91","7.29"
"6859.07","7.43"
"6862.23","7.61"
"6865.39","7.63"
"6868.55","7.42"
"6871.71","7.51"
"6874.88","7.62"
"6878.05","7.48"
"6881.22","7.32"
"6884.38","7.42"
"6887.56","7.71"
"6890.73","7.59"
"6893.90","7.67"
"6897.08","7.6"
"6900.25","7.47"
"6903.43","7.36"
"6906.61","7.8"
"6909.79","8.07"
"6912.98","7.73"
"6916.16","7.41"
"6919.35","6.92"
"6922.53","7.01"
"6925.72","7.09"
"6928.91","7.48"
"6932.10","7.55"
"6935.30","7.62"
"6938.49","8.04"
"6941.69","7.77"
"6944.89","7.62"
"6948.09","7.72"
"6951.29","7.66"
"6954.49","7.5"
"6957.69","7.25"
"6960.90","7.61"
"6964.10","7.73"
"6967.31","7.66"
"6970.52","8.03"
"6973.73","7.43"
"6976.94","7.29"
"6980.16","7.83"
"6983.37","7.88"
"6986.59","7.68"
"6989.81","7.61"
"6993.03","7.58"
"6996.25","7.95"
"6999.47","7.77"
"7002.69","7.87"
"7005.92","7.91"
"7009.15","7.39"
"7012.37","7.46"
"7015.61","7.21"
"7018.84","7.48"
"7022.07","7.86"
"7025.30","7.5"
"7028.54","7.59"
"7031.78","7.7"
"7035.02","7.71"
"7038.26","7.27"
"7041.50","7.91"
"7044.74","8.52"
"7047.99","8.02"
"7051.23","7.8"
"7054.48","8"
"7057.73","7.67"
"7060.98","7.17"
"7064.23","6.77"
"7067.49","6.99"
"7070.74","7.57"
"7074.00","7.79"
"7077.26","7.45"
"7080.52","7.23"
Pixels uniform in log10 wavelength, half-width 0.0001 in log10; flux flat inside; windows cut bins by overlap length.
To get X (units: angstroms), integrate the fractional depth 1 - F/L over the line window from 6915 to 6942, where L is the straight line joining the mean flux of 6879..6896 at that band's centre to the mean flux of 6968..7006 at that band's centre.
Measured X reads 0.72 angstroms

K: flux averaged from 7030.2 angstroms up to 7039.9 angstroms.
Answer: 7.56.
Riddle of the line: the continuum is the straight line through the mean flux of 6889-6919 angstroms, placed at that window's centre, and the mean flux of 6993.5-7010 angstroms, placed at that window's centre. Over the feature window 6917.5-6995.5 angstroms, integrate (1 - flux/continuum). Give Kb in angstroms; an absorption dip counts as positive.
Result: 1.3 angstroms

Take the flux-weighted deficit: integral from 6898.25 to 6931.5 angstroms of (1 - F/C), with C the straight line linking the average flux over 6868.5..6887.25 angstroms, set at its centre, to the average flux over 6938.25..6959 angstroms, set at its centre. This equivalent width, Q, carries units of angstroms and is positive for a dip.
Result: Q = 0.52 angstroms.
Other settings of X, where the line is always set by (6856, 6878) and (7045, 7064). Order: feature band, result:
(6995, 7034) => 0.18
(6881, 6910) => -0.18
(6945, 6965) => 0.09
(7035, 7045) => -0.11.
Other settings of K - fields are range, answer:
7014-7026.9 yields 7.52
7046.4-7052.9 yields 7.92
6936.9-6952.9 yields 7.76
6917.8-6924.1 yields 6.97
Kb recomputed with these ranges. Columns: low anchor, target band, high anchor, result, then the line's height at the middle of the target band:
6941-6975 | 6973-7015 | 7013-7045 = -0.15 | 7.63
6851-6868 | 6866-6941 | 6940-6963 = -0.19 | 7.5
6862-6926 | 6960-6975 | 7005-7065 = -0.25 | 7.57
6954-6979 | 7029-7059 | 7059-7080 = -1.94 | 7.36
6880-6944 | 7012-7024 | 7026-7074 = 0.15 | 7.6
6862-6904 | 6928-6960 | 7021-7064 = -0.09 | 7.6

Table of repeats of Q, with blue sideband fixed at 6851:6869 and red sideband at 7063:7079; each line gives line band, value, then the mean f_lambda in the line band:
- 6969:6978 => -0.3 angstroms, 7.6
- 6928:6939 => -0.4 angstroms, 7.65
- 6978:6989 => -0.6 angstroms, 7.75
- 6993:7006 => -0.8 angstroms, 7.84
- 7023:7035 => -0.5 angstroms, 7.63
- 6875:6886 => 0.0 angstroms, 7.43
